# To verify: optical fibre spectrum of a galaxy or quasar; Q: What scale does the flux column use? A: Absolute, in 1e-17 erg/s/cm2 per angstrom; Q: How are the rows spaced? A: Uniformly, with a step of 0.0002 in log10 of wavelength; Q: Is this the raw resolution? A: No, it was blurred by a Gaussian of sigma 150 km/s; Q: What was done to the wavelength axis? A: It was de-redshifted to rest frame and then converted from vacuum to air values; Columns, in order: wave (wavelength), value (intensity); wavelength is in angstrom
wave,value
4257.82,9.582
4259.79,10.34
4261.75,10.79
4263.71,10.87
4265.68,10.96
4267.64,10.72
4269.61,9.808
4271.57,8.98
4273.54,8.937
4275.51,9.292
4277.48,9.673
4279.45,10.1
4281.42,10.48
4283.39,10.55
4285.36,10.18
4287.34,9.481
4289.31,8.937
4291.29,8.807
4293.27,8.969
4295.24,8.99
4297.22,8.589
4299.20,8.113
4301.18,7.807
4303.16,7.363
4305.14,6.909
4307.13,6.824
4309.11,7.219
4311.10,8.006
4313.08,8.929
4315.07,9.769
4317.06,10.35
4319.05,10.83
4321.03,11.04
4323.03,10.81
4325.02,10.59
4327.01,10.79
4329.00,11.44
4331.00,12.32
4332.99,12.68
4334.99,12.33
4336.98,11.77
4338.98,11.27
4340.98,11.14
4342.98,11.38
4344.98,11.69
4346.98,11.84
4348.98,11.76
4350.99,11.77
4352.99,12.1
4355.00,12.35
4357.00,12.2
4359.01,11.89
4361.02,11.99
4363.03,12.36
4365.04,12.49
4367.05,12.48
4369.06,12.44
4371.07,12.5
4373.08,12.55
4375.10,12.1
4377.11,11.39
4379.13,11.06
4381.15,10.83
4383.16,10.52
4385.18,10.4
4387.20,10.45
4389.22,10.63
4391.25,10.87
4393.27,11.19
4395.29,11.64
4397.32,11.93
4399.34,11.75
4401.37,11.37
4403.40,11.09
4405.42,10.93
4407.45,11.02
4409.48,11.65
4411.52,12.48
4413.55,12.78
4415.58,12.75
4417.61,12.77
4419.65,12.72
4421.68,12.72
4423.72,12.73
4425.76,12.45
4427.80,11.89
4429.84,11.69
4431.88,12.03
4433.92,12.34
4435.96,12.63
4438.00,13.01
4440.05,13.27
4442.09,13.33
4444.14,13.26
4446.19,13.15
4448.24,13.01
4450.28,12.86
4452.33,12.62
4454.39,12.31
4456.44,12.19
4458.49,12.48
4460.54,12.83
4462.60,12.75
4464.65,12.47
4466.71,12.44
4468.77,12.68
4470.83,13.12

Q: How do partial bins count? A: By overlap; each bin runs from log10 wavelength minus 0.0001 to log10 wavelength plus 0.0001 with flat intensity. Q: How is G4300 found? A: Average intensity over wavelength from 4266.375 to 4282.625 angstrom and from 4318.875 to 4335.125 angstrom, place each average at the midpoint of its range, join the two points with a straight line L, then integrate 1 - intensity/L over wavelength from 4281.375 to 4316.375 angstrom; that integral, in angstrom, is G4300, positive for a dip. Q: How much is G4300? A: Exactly 6.3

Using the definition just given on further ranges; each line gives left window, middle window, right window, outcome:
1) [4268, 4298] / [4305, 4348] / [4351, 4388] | 0.61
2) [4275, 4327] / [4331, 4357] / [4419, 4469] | -4.16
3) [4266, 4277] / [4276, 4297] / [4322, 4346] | 1.06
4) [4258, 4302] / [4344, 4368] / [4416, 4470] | -2.29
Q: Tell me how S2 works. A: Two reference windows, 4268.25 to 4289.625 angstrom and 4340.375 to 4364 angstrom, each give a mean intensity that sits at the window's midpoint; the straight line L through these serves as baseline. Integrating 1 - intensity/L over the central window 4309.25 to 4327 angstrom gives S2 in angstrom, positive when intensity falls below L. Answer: 1.53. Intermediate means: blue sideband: 9.72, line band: 9.95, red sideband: 11.9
